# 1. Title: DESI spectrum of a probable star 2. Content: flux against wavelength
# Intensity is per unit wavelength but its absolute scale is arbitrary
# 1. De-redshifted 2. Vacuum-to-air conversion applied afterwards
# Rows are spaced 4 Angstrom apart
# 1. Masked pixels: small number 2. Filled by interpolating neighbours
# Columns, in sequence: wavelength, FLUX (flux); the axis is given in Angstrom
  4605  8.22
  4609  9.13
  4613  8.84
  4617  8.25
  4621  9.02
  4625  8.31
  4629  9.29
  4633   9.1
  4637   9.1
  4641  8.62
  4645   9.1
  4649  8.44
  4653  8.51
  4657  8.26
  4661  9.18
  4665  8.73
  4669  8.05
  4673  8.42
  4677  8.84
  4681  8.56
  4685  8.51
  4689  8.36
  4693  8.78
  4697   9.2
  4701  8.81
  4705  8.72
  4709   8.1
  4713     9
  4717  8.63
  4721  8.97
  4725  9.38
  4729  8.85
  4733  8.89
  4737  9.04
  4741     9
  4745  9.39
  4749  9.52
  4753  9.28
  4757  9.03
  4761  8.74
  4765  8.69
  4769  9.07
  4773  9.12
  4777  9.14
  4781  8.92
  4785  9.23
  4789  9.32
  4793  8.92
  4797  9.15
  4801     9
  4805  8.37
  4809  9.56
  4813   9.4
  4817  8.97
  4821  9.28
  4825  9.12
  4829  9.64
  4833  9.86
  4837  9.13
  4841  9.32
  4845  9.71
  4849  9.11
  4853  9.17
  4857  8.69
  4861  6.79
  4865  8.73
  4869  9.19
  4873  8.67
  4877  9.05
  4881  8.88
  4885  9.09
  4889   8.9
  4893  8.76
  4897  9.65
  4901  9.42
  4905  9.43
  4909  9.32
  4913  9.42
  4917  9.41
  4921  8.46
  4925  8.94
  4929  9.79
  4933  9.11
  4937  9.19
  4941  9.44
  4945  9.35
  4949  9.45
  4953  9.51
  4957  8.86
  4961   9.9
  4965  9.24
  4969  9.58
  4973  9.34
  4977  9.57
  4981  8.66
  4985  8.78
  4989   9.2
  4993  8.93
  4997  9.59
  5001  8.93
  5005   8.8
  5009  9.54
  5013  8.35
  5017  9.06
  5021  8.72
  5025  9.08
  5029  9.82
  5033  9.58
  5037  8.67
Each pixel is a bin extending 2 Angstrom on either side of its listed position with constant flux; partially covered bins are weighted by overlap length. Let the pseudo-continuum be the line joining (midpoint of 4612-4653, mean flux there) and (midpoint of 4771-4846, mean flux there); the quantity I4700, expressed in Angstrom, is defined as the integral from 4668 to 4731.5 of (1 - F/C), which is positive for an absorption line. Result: 1.72 Angstrom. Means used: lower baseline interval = 8.79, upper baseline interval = 9.21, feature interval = 8.71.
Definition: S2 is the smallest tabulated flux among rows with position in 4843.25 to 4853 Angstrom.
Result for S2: 9.11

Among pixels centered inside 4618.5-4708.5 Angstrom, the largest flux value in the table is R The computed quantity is 9.29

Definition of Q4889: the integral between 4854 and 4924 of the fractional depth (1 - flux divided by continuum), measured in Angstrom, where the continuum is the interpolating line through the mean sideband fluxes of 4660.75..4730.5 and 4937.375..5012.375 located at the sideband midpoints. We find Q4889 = 1.1 Angstrom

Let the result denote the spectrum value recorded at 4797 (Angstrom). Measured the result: 9.15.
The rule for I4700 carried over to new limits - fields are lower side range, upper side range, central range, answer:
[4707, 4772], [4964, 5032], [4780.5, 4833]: -0.94 Angstrom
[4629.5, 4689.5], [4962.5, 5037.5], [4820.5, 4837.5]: -1.02 Angstrom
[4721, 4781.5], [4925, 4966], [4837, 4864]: 1.17 Angstrom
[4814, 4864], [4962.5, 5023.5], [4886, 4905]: -0.27 Angstrom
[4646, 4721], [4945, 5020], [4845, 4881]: 0.87 Angstrom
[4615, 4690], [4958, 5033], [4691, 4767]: -1.43 Angstrom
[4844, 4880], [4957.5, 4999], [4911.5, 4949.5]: -0.78 Angstrom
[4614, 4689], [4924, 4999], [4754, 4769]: 0.02 Angstrom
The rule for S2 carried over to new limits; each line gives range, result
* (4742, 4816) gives 8.37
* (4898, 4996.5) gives 8.46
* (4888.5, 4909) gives 8.76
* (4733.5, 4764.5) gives 8.74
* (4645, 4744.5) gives 8.05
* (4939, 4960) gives 8.86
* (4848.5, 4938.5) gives 6.79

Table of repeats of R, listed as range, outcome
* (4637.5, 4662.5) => 9.18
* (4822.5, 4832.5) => 9.64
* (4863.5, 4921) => 9.65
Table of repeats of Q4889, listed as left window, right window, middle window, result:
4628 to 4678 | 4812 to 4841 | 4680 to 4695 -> 0.5 Angstrom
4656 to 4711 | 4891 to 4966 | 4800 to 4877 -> 0.1 Angstrom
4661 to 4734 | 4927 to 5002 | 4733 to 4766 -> -1.0 Angstrom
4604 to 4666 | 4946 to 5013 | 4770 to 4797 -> -0.5 Angstrom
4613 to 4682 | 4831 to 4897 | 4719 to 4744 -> -0.7 Angstrom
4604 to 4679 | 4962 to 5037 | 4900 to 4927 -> -0.4 Angstrom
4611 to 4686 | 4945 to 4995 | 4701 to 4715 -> 0.3 Angstrom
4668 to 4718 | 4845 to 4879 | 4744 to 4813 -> -3.3 Angstrom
